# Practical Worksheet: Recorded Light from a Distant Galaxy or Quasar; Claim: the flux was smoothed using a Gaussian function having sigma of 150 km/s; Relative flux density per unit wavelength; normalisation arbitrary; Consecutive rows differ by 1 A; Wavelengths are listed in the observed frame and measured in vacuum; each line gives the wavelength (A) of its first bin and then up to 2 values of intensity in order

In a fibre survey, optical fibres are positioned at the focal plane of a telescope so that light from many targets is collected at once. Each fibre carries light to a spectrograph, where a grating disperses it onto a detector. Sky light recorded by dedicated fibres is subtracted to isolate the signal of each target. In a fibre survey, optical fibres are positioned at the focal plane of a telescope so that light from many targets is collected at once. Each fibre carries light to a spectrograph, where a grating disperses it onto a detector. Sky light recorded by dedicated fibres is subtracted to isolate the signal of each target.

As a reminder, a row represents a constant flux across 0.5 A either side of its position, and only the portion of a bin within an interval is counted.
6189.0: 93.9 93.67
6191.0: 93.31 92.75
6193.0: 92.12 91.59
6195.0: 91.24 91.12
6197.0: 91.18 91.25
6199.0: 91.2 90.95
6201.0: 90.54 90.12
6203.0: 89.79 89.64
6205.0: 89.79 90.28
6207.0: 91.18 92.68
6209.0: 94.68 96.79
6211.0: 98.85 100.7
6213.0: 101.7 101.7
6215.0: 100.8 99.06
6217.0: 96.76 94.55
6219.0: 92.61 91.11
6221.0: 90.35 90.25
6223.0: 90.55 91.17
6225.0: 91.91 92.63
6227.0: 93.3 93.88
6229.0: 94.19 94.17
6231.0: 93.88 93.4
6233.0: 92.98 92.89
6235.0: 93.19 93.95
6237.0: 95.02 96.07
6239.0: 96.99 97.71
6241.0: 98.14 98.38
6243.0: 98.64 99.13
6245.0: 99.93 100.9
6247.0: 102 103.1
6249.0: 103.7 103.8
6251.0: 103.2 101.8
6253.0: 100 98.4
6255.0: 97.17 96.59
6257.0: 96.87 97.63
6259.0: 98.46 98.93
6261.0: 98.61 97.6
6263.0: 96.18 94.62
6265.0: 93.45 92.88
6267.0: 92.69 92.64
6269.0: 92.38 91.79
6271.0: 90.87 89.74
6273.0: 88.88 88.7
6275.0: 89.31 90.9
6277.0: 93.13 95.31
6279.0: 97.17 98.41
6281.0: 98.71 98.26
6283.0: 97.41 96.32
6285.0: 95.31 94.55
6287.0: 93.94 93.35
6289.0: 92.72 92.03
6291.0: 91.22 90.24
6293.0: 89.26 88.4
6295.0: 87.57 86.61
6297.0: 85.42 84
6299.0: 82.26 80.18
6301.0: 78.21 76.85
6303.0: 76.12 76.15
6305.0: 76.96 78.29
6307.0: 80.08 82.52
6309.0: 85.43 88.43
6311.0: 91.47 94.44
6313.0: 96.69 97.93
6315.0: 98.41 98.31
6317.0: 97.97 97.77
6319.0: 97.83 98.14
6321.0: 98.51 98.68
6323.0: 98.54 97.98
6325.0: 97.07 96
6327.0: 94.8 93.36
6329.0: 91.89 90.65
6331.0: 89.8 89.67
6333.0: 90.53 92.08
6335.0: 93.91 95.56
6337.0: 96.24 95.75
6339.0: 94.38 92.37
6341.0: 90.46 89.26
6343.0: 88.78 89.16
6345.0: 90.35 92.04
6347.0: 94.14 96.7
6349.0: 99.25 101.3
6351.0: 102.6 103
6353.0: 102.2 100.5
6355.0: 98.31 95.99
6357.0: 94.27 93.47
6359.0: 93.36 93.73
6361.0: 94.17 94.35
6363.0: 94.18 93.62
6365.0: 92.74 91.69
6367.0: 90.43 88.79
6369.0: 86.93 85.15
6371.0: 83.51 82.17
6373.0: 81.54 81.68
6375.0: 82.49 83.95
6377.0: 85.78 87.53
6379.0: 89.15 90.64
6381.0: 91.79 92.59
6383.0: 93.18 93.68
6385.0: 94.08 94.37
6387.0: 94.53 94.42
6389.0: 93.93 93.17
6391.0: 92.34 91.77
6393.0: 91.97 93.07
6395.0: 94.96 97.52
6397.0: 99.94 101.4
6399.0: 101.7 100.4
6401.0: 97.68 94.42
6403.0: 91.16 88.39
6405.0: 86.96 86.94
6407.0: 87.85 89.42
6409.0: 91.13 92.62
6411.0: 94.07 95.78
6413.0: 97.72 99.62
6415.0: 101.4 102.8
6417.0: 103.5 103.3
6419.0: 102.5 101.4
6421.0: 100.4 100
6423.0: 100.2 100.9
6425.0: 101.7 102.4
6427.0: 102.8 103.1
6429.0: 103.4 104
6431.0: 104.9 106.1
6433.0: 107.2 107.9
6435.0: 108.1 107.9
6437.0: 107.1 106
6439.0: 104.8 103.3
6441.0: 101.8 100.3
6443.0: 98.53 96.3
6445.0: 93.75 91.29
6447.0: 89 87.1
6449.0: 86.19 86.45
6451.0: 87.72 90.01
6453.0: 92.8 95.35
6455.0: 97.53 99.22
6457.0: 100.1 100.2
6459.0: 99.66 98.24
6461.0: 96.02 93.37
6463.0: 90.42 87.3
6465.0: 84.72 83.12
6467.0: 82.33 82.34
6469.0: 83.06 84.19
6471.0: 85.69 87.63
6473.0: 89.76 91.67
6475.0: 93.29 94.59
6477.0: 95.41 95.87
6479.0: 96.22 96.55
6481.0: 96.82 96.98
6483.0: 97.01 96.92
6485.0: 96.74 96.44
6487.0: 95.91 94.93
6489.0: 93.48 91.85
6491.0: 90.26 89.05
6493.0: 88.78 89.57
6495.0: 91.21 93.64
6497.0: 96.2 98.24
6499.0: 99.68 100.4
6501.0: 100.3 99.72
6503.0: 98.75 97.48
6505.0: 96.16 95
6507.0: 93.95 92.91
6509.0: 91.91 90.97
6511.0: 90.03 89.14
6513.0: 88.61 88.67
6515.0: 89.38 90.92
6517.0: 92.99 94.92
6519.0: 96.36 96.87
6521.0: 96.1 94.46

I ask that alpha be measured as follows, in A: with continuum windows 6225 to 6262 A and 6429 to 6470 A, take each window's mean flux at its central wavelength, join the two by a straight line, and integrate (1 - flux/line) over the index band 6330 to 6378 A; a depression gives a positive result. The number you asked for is 2.3 A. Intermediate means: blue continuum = 97.4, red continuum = 96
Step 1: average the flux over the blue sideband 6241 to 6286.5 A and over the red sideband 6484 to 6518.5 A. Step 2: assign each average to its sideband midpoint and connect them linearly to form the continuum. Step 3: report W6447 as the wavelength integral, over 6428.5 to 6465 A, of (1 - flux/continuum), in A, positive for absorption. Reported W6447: -1.3 A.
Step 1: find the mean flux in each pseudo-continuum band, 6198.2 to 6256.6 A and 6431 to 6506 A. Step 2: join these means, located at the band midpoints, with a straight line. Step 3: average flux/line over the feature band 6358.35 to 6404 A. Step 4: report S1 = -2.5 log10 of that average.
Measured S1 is 0.04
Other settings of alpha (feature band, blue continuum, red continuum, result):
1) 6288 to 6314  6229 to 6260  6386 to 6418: 3.01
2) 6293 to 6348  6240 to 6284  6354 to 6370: 2.35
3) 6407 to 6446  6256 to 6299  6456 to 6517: -3.32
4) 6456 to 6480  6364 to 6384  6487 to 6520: 0.18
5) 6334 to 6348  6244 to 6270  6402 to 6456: 0.77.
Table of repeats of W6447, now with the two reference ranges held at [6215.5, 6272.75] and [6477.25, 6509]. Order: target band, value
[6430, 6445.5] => -1.33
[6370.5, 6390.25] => 1.32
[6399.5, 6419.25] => 0.04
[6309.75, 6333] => 0.07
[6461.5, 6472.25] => 1.08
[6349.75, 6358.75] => -0.31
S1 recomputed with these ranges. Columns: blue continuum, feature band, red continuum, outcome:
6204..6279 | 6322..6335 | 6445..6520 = 0.01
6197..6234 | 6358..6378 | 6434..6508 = 0.07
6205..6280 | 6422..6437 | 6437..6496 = -0.12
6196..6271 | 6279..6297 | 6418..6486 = 0.03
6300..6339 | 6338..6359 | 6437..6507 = -0.04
